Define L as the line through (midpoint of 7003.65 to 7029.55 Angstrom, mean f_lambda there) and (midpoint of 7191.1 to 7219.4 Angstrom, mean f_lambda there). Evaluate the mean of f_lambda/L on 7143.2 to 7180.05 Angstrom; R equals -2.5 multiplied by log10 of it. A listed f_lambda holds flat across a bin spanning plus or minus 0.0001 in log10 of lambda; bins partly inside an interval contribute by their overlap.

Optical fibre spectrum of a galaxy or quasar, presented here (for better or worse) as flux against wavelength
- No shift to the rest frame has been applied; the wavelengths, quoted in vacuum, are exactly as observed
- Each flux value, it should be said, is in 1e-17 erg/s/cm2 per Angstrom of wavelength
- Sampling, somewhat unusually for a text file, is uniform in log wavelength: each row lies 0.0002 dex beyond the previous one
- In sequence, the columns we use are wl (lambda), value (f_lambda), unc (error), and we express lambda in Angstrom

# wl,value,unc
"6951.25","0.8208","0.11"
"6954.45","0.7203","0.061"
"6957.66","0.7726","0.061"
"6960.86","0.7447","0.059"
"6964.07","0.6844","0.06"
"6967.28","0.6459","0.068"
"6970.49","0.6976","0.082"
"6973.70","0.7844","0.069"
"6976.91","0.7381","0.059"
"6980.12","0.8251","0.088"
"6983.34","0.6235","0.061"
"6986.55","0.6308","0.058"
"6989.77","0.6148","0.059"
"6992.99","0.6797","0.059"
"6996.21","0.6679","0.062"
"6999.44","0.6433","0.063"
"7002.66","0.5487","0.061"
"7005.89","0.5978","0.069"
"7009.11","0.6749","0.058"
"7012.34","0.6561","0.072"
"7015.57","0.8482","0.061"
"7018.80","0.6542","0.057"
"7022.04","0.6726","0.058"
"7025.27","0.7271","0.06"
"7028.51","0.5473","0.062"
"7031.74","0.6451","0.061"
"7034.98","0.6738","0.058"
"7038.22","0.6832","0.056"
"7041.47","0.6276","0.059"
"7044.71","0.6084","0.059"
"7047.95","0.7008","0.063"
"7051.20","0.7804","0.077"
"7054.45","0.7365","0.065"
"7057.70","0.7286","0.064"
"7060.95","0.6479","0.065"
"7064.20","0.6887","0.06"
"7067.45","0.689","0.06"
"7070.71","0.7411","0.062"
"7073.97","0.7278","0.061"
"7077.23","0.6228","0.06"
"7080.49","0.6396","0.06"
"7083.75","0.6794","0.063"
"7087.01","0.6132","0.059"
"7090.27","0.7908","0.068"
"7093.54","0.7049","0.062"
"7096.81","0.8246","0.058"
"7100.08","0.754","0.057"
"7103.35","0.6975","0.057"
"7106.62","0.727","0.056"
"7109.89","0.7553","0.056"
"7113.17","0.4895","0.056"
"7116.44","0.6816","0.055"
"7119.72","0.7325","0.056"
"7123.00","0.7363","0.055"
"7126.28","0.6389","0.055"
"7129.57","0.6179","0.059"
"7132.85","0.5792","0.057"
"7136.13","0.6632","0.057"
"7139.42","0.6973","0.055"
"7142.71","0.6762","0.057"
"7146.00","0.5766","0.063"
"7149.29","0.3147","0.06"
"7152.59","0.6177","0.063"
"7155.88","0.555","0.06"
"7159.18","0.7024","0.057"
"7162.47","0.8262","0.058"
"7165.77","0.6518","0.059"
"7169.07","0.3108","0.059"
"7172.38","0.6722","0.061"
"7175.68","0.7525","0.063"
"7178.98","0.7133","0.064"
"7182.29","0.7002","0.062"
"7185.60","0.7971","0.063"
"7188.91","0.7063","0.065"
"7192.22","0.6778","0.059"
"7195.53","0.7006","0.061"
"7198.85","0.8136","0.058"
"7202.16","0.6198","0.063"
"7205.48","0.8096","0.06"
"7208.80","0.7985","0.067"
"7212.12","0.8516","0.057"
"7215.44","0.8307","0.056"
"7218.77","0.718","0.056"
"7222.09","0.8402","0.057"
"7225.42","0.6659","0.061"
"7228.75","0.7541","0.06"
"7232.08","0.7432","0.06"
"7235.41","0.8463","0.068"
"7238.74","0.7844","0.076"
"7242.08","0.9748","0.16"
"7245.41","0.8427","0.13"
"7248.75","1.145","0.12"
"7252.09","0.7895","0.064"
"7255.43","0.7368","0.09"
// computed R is 0.21 mag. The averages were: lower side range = 0.672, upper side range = 0.761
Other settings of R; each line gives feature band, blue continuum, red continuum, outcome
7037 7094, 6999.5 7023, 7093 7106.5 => 0.04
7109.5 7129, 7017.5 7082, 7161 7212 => 0.05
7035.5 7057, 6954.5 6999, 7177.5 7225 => 0.04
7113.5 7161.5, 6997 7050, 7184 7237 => 0.15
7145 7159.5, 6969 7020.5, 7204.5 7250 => 0.40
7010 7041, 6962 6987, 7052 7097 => 0.04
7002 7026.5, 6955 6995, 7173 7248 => 0.06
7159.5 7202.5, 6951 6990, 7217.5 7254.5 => 0.17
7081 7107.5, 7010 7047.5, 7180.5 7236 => -0.03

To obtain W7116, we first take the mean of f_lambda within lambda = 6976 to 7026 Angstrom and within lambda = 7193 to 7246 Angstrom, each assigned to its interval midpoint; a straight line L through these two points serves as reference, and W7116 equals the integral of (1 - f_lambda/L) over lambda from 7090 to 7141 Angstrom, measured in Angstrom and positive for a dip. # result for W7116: 2.8 Angstrom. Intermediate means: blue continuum 0.673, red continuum 0.784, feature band 0.69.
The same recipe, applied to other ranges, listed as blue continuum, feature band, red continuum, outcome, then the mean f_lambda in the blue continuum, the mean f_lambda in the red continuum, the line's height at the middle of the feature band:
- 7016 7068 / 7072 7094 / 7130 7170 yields -1.1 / 0.679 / 0.603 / 0.651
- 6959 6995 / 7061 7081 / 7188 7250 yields 1.4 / 0.697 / 0.795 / 0.735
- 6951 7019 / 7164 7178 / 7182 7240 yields 2.7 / 0.692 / 0.76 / 0.748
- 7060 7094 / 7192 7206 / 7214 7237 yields 0.6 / 0.686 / 0.77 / 0.755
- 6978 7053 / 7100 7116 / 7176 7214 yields 0.7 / 0.667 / 0.745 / 0.707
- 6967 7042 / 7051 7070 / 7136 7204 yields -1.2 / 0.672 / 0.655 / 0.666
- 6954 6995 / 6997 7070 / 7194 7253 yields 5.6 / 0.704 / 0.808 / 0.728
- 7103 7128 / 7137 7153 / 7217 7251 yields 3.1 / 0.681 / 0.831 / 0.718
